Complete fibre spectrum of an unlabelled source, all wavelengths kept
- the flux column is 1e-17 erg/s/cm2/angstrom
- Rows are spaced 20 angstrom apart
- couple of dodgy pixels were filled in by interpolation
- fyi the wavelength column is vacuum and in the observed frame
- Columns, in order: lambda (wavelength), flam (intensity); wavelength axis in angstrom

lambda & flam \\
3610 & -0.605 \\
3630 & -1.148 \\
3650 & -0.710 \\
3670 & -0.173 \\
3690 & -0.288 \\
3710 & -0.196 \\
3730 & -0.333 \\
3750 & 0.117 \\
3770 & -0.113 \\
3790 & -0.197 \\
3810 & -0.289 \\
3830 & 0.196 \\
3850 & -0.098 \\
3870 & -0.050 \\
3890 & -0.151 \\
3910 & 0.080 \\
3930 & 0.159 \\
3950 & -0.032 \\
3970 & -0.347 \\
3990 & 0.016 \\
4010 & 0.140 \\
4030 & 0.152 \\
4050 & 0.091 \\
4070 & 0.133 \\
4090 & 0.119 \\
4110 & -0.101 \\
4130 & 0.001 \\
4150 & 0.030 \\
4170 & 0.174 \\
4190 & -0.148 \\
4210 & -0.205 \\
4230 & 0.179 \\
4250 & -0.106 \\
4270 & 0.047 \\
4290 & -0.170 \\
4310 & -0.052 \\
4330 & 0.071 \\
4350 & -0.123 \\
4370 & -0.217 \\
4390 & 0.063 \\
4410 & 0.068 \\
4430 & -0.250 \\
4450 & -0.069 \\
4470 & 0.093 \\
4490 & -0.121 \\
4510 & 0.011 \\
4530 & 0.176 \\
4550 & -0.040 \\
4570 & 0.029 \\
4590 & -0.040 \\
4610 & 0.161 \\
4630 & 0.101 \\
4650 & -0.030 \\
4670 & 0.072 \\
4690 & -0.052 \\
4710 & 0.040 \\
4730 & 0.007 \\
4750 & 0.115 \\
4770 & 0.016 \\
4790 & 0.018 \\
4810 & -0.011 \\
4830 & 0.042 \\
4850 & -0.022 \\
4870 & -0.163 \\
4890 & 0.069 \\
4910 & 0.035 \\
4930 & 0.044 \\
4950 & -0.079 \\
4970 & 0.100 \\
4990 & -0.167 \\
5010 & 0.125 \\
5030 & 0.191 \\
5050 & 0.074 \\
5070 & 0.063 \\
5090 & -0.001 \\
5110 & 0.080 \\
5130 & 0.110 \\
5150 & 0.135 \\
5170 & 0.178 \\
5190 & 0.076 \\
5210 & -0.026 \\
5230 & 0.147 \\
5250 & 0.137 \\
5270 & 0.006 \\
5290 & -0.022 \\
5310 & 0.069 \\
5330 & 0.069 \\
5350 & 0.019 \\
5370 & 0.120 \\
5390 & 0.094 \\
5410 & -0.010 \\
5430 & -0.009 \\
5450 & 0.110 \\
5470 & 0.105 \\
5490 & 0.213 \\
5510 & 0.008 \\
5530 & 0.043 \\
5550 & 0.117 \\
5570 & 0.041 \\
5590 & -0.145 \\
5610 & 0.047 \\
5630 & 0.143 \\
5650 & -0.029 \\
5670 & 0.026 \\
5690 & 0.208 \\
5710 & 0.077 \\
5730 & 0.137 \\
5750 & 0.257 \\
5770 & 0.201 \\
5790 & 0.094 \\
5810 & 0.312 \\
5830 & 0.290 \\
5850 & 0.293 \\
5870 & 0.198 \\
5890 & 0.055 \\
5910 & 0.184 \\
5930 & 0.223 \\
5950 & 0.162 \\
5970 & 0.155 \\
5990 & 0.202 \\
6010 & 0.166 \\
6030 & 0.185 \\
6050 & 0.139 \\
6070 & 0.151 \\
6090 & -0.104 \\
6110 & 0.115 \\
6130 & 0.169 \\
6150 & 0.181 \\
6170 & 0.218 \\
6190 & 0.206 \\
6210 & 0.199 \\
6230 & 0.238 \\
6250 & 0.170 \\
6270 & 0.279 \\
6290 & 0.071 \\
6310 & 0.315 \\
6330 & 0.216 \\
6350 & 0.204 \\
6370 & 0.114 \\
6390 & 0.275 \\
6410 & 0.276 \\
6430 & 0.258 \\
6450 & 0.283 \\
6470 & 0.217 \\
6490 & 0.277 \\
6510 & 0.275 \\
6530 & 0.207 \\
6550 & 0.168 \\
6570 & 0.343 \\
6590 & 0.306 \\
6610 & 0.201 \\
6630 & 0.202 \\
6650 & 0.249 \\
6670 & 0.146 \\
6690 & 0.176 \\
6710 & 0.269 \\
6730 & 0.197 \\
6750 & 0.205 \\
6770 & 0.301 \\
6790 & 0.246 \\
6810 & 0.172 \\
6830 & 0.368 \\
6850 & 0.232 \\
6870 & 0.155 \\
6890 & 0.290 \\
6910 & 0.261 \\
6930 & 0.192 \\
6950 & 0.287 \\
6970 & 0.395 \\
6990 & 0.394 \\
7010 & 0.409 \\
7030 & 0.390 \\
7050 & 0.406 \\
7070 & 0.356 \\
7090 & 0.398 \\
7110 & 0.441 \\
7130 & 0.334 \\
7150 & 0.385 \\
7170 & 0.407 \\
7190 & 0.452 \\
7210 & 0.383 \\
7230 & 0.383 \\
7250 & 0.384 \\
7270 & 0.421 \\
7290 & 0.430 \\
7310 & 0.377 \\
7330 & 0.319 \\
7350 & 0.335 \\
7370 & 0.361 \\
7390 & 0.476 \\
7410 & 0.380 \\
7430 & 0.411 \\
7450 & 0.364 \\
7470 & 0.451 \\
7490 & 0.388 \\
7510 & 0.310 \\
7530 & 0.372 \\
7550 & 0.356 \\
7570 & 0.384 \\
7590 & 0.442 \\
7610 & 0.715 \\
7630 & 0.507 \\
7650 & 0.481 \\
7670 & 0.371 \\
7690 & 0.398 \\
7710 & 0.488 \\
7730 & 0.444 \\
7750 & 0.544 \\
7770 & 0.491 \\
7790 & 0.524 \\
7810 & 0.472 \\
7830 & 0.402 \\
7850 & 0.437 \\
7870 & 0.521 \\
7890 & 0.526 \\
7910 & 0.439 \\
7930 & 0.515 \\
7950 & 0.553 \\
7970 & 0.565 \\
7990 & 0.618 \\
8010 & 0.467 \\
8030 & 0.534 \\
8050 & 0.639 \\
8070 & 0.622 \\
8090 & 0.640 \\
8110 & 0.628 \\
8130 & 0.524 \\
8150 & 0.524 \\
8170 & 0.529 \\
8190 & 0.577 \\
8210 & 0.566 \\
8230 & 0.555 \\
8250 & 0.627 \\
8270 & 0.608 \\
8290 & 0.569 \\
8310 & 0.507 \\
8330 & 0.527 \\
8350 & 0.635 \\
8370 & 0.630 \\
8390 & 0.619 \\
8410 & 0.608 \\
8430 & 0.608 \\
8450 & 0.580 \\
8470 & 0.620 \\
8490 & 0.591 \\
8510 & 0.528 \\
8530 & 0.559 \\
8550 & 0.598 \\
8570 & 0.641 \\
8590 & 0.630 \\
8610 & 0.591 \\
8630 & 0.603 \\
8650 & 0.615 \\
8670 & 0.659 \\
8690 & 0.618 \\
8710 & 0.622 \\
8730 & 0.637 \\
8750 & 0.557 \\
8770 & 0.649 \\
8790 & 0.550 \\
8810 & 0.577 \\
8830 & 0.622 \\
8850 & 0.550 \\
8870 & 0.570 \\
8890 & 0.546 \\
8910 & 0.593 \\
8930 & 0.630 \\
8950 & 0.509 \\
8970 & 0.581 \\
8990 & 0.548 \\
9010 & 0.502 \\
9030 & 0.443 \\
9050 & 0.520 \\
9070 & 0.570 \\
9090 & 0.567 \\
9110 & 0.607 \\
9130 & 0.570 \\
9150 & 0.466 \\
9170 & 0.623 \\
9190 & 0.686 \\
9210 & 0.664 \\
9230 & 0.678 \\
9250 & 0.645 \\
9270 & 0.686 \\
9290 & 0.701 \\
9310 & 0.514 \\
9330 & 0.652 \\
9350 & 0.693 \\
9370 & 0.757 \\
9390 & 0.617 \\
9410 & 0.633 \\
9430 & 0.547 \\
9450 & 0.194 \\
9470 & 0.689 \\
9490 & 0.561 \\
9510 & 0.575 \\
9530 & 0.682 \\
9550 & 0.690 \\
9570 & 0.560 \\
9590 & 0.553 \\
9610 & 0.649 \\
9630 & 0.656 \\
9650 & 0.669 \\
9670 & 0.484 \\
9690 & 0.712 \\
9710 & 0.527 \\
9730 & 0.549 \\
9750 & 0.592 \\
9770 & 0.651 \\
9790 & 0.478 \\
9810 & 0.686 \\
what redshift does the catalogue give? 0.746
